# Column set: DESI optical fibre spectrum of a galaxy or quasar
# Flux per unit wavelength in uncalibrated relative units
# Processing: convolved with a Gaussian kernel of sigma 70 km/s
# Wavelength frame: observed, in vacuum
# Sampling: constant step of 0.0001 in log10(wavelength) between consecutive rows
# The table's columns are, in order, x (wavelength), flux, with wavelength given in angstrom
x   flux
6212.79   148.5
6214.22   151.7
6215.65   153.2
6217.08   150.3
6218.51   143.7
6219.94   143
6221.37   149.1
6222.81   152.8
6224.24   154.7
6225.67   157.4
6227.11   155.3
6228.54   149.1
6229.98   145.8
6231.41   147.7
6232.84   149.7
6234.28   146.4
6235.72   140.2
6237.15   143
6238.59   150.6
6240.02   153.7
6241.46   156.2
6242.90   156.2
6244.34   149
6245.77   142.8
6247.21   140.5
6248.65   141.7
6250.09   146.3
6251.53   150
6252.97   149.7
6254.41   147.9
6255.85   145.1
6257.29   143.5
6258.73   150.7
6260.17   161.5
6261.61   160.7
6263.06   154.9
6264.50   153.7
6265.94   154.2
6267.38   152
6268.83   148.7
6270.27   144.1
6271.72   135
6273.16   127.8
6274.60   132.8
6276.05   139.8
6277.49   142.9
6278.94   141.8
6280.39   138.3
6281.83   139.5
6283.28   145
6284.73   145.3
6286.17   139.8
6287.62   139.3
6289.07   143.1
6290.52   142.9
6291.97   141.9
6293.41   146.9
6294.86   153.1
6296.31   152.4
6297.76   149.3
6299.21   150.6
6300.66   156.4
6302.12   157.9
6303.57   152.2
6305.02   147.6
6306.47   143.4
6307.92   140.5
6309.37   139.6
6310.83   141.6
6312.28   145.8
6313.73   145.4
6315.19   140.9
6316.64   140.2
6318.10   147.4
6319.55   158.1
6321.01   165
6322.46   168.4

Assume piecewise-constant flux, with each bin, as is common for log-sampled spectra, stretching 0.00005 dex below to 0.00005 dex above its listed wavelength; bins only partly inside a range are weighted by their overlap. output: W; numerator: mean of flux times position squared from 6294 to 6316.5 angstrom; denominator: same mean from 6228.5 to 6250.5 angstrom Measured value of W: 1.0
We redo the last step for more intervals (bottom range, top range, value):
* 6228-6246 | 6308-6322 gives 1.02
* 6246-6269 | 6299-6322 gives 1.01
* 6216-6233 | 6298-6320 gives 1.01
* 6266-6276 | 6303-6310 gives 1.04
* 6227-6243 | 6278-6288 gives 0.96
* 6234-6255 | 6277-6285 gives 0.97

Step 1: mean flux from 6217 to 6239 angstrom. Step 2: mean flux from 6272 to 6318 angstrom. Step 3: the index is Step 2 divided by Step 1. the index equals 0.97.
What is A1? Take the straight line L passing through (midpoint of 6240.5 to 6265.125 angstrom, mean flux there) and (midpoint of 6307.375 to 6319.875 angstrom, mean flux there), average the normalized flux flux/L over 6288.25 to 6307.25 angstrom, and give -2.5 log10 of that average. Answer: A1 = -0.03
